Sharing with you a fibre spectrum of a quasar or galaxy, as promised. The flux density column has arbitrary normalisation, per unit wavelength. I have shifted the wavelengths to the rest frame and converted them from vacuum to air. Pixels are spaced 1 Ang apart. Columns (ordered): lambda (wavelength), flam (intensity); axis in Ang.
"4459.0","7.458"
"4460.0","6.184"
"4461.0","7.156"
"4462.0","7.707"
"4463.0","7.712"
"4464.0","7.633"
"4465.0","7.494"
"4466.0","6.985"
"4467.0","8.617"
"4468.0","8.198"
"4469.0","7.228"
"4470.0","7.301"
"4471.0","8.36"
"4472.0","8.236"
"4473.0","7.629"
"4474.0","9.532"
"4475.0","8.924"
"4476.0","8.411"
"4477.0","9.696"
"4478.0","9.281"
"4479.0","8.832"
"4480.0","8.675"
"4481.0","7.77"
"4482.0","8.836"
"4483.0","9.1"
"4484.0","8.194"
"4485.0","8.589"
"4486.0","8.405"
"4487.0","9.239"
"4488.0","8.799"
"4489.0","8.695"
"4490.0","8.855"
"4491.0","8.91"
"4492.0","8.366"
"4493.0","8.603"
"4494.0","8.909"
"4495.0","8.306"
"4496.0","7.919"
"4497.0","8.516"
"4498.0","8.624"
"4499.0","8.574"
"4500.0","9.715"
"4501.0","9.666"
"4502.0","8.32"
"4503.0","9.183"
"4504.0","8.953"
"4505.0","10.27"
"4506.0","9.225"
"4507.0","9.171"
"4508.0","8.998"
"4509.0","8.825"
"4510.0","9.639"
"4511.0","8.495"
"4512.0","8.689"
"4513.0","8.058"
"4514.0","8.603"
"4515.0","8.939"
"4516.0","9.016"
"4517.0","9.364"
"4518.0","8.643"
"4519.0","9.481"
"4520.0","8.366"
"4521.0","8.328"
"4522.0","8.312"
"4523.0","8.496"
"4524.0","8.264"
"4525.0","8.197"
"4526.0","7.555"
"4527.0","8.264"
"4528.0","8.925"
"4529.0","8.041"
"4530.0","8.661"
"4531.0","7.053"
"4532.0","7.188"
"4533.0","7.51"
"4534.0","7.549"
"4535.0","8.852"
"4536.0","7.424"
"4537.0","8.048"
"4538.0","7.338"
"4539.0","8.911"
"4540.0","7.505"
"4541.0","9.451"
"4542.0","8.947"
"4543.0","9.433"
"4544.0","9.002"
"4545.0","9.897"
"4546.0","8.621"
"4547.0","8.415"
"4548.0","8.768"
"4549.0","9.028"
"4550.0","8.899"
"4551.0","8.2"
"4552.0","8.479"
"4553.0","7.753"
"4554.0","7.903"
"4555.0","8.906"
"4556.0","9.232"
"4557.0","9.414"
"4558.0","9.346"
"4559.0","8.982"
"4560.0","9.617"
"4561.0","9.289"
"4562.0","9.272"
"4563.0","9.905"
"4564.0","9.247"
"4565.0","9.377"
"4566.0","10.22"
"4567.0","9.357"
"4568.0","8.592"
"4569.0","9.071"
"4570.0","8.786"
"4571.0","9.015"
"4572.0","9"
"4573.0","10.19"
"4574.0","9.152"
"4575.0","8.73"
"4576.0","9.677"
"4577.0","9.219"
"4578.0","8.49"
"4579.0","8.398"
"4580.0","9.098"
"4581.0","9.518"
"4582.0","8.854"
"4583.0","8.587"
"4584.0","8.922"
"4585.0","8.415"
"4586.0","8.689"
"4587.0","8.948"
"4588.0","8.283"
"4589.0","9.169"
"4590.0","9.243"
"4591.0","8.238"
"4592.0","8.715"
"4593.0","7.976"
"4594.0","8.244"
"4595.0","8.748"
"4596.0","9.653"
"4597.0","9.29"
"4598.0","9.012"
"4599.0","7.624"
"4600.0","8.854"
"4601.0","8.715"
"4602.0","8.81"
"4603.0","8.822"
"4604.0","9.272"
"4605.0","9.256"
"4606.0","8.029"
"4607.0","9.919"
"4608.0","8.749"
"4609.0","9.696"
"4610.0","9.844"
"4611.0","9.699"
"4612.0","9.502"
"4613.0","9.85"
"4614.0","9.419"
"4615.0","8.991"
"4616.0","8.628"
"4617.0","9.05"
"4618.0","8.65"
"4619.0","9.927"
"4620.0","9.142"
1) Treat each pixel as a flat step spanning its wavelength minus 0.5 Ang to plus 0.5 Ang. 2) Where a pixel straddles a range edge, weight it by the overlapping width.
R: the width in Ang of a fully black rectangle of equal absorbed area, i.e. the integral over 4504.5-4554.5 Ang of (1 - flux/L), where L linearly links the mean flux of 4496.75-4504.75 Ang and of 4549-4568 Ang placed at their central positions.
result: 2.7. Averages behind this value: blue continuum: 9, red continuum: 9.06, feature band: 8.54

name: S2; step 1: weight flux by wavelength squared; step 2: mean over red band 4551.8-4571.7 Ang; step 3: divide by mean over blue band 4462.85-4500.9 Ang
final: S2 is 1.11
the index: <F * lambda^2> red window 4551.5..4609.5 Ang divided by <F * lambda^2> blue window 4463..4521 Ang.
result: 1.1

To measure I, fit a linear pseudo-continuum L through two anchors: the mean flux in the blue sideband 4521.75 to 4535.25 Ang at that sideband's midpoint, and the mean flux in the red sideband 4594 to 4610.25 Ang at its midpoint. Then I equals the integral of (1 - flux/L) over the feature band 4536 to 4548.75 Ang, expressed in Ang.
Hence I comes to -0.7 Ang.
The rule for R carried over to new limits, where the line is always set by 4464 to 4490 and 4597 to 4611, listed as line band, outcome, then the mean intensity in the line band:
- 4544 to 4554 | 0.12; 8.65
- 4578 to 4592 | 0.22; 8.78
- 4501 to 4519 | -0.87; 9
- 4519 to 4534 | 0.94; 8.11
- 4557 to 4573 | -0.86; 9.3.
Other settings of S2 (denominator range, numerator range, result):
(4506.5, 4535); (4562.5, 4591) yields 1.10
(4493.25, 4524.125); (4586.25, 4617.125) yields 1.06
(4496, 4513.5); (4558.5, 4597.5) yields 1.04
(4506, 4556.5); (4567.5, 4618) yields 1.08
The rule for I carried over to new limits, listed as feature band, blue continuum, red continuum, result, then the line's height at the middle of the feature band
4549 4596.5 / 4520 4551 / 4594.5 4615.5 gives -1.02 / 8.77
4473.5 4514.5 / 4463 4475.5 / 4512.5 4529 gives -2.89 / 8.26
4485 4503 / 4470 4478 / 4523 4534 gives -0.75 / 8.39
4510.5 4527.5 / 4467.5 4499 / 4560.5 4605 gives 0.32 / 8.7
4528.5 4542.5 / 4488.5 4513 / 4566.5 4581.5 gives 1.47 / 8.98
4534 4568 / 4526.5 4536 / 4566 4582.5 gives -1.43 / 8.49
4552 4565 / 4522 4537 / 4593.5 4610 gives -1.04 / 8.39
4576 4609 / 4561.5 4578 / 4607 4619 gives 1.68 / 9.31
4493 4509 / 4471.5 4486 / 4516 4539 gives -0.90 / 8.47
